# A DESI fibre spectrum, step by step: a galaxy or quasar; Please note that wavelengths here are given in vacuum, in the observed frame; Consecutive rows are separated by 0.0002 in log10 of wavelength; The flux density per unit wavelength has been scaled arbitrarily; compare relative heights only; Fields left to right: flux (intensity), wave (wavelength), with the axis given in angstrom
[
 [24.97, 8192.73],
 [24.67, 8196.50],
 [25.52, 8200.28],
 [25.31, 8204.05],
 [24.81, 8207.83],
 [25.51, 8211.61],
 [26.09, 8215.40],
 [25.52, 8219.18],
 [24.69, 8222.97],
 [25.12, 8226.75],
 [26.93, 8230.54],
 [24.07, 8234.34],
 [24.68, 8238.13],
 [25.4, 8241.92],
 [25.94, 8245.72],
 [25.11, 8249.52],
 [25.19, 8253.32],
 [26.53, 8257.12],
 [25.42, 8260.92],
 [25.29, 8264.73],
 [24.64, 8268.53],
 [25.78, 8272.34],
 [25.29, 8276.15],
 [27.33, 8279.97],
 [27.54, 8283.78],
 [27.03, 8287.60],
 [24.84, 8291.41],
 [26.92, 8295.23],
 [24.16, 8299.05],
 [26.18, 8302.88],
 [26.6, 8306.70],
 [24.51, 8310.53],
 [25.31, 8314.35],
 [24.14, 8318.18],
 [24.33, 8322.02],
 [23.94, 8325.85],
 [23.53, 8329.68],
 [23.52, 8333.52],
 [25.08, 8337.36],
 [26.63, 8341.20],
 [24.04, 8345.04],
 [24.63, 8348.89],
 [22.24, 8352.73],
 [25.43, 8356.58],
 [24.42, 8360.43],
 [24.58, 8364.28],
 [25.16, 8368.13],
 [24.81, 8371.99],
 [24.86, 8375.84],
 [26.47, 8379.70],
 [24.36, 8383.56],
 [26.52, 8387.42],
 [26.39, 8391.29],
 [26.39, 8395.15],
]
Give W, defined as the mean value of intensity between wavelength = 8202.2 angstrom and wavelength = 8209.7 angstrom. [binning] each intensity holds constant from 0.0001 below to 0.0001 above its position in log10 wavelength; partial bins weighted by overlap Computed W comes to 25.1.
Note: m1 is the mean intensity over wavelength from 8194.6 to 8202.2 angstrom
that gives 25.1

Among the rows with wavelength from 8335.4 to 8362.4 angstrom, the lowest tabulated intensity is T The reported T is 22.24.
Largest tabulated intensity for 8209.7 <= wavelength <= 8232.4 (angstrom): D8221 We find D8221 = 26.93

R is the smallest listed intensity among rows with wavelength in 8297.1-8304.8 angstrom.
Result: 24.16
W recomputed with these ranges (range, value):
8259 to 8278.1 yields 25.3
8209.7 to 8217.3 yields 25.8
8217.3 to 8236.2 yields 25.3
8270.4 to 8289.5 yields 26.6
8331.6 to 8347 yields 24.8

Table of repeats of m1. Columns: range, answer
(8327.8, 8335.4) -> 23.5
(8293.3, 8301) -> 25.5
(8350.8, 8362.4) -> 24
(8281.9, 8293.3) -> 26.5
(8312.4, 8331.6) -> 24.3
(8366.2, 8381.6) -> 25.3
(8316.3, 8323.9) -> 24.2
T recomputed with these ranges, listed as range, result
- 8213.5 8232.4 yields 24.69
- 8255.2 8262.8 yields 25.42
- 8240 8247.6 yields 25.4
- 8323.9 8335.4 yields 23.52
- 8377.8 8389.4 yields 24.36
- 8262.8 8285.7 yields 24.64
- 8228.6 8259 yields 24.07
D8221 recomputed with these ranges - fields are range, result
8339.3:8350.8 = 26.63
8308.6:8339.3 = 25.31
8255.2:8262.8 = 26.53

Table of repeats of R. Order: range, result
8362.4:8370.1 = 24.58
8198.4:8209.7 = 24.81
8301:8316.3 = 24.51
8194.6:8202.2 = 24.67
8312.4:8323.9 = 24.14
